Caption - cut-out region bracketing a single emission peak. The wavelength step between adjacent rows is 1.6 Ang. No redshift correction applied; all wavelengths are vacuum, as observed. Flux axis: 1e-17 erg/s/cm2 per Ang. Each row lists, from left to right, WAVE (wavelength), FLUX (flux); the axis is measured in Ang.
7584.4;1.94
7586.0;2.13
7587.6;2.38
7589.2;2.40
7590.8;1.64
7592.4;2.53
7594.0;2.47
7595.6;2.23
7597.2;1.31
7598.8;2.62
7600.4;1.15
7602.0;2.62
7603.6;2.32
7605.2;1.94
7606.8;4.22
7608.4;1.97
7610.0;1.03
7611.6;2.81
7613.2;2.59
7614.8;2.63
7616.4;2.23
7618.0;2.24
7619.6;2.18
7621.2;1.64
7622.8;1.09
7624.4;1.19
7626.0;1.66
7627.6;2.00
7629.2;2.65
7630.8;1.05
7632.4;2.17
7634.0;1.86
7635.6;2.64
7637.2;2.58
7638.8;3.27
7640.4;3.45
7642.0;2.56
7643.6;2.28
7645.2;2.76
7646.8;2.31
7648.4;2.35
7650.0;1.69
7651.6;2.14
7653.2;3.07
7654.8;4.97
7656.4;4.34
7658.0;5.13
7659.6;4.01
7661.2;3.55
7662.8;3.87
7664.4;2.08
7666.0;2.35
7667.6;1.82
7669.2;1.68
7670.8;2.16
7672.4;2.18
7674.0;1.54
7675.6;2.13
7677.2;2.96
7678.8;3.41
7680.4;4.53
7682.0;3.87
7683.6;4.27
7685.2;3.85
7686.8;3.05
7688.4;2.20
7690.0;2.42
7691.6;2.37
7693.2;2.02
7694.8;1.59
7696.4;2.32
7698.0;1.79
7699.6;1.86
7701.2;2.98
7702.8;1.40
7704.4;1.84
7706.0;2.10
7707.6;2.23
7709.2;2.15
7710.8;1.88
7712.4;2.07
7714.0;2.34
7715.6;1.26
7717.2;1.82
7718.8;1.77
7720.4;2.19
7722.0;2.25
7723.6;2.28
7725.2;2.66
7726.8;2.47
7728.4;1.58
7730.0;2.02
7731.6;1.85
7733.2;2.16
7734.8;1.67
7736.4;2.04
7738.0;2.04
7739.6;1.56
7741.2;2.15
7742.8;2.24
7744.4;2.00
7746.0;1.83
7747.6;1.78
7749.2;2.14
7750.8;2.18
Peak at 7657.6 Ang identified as H-alpha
